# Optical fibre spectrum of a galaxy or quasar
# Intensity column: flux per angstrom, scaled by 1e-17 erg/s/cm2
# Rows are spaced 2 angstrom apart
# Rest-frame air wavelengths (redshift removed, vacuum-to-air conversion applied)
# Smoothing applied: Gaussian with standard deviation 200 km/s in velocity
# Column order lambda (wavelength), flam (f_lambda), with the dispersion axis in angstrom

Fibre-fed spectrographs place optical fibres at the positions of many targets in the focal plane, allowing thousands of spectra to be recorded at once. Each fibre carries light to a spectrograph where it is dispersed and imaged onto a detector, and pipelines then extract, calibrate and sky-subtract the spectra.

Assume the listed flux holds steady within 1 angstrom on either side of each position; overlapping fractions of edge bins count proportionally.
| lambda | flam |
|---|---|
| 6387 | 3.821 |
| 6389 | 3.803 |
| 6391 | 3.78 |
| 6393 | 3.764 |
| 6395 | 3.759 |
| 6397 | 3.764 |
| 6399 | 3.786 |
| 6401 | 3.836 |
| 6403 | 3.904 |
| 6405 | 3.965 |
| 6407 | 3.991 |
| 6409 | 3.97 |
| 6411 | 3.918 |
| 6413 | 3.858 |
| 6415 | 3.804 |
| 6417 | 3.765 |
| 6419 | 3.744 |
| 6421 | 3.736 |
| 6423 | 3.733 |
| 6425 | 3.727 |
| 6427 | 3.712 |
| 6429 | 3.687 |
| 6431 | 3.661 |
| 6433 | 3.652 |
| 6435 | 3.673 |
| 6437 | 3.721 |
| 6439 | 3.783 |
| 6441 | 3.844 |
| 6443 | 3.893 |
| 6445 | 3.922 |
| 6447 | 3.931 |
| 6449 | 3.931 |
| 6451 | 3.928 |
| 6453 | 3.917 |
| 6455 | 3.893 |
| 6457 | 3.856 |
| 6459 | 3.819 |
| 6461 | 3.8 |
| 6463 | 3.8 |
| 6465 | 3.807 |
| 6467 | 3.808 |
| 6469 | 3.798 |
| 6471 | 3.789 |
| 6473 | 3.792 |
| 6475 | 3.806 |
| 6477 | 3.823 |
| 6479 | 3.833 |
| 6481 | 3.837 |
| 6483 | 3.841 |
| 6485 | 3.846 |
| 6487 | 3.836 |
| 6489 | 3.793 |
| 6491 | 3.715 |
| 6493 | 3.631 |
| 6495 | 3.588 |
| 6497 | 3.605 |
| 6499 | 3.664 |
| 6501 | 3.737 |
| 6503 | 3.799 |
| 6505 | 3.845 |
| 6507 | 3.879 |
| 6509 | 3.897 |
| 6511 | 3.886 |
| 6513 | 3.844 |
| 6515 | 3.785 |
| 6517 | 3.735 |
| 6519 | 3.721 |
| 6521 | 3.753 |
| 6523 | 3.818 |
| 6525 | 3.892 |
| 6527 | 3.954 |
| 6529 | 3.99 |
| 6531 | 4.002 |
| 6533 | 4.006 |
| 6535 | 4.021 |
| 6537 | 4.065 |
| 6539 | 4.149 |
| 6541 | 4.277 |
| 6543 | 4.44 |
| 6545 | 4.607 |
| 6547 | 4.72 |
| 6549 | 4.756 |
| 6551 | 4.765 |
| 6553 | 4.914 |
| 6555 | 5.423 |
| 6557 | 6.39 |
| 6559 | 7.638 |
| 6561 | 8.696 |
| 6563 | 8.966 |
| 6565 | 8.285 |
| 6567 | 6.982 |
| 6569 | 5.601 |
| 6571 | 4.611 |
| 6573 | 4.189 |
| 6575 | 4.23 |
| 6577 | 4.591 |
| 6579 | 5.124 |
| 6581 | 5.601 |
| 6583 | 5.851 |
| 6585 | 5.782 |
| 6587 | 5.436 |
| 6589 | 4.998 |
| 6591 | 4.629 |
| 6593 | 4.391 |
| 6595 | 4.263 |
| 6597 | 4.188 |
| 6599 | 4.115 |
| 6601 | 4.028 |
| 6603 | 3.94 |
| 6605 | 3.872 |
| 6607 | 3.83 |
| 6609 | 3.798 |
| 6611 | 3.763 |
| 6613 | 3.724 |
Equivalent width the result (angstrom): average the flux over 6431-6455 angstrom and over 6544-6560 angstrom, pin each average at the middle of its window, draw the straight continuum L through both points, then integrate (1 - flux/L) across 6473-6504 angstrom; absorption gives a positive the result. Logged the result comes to 5.0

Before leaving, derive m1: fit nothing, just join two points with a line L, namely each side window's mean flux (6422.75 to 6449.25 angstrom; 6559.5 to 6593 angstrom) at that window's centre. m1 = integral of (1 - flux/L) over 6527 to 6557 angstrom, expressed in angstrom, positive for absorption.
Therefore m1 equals 4.79 angstrom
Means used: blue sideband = 3.77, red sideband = 5.83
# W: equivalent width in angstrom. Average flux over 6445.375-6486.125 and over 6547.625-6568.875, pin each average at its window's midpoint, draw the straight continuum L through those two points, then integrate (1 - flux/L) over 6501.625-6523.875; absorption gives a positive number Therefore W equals 6.0 angstrom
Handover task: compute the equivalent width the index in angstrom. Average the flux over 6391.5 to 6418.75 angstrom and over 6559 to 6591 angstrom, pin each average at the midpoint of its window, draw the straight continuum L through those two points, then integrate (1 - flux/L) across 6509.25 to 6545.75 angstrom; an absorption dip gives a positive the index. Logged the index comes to 9.3 angstrom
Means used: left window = 3.85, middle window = 3.99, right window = 5.94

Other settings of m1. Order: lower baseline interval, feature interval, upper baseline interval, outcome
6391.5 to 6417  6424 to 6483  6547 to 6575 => 9.7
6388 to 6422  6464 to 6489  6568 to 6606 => 2.1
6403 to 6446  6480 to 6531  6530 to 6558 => 6.4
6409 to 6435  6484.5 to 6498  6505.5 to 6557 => 1.1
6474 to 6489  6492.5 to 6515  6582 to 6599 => 1.6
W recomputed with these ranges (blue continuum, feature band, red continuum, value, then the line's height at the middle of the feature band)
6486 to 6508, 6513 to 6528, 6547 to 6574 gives 2.68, 4.64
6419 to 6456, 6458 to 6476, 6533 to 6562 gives 1.55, 4.16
